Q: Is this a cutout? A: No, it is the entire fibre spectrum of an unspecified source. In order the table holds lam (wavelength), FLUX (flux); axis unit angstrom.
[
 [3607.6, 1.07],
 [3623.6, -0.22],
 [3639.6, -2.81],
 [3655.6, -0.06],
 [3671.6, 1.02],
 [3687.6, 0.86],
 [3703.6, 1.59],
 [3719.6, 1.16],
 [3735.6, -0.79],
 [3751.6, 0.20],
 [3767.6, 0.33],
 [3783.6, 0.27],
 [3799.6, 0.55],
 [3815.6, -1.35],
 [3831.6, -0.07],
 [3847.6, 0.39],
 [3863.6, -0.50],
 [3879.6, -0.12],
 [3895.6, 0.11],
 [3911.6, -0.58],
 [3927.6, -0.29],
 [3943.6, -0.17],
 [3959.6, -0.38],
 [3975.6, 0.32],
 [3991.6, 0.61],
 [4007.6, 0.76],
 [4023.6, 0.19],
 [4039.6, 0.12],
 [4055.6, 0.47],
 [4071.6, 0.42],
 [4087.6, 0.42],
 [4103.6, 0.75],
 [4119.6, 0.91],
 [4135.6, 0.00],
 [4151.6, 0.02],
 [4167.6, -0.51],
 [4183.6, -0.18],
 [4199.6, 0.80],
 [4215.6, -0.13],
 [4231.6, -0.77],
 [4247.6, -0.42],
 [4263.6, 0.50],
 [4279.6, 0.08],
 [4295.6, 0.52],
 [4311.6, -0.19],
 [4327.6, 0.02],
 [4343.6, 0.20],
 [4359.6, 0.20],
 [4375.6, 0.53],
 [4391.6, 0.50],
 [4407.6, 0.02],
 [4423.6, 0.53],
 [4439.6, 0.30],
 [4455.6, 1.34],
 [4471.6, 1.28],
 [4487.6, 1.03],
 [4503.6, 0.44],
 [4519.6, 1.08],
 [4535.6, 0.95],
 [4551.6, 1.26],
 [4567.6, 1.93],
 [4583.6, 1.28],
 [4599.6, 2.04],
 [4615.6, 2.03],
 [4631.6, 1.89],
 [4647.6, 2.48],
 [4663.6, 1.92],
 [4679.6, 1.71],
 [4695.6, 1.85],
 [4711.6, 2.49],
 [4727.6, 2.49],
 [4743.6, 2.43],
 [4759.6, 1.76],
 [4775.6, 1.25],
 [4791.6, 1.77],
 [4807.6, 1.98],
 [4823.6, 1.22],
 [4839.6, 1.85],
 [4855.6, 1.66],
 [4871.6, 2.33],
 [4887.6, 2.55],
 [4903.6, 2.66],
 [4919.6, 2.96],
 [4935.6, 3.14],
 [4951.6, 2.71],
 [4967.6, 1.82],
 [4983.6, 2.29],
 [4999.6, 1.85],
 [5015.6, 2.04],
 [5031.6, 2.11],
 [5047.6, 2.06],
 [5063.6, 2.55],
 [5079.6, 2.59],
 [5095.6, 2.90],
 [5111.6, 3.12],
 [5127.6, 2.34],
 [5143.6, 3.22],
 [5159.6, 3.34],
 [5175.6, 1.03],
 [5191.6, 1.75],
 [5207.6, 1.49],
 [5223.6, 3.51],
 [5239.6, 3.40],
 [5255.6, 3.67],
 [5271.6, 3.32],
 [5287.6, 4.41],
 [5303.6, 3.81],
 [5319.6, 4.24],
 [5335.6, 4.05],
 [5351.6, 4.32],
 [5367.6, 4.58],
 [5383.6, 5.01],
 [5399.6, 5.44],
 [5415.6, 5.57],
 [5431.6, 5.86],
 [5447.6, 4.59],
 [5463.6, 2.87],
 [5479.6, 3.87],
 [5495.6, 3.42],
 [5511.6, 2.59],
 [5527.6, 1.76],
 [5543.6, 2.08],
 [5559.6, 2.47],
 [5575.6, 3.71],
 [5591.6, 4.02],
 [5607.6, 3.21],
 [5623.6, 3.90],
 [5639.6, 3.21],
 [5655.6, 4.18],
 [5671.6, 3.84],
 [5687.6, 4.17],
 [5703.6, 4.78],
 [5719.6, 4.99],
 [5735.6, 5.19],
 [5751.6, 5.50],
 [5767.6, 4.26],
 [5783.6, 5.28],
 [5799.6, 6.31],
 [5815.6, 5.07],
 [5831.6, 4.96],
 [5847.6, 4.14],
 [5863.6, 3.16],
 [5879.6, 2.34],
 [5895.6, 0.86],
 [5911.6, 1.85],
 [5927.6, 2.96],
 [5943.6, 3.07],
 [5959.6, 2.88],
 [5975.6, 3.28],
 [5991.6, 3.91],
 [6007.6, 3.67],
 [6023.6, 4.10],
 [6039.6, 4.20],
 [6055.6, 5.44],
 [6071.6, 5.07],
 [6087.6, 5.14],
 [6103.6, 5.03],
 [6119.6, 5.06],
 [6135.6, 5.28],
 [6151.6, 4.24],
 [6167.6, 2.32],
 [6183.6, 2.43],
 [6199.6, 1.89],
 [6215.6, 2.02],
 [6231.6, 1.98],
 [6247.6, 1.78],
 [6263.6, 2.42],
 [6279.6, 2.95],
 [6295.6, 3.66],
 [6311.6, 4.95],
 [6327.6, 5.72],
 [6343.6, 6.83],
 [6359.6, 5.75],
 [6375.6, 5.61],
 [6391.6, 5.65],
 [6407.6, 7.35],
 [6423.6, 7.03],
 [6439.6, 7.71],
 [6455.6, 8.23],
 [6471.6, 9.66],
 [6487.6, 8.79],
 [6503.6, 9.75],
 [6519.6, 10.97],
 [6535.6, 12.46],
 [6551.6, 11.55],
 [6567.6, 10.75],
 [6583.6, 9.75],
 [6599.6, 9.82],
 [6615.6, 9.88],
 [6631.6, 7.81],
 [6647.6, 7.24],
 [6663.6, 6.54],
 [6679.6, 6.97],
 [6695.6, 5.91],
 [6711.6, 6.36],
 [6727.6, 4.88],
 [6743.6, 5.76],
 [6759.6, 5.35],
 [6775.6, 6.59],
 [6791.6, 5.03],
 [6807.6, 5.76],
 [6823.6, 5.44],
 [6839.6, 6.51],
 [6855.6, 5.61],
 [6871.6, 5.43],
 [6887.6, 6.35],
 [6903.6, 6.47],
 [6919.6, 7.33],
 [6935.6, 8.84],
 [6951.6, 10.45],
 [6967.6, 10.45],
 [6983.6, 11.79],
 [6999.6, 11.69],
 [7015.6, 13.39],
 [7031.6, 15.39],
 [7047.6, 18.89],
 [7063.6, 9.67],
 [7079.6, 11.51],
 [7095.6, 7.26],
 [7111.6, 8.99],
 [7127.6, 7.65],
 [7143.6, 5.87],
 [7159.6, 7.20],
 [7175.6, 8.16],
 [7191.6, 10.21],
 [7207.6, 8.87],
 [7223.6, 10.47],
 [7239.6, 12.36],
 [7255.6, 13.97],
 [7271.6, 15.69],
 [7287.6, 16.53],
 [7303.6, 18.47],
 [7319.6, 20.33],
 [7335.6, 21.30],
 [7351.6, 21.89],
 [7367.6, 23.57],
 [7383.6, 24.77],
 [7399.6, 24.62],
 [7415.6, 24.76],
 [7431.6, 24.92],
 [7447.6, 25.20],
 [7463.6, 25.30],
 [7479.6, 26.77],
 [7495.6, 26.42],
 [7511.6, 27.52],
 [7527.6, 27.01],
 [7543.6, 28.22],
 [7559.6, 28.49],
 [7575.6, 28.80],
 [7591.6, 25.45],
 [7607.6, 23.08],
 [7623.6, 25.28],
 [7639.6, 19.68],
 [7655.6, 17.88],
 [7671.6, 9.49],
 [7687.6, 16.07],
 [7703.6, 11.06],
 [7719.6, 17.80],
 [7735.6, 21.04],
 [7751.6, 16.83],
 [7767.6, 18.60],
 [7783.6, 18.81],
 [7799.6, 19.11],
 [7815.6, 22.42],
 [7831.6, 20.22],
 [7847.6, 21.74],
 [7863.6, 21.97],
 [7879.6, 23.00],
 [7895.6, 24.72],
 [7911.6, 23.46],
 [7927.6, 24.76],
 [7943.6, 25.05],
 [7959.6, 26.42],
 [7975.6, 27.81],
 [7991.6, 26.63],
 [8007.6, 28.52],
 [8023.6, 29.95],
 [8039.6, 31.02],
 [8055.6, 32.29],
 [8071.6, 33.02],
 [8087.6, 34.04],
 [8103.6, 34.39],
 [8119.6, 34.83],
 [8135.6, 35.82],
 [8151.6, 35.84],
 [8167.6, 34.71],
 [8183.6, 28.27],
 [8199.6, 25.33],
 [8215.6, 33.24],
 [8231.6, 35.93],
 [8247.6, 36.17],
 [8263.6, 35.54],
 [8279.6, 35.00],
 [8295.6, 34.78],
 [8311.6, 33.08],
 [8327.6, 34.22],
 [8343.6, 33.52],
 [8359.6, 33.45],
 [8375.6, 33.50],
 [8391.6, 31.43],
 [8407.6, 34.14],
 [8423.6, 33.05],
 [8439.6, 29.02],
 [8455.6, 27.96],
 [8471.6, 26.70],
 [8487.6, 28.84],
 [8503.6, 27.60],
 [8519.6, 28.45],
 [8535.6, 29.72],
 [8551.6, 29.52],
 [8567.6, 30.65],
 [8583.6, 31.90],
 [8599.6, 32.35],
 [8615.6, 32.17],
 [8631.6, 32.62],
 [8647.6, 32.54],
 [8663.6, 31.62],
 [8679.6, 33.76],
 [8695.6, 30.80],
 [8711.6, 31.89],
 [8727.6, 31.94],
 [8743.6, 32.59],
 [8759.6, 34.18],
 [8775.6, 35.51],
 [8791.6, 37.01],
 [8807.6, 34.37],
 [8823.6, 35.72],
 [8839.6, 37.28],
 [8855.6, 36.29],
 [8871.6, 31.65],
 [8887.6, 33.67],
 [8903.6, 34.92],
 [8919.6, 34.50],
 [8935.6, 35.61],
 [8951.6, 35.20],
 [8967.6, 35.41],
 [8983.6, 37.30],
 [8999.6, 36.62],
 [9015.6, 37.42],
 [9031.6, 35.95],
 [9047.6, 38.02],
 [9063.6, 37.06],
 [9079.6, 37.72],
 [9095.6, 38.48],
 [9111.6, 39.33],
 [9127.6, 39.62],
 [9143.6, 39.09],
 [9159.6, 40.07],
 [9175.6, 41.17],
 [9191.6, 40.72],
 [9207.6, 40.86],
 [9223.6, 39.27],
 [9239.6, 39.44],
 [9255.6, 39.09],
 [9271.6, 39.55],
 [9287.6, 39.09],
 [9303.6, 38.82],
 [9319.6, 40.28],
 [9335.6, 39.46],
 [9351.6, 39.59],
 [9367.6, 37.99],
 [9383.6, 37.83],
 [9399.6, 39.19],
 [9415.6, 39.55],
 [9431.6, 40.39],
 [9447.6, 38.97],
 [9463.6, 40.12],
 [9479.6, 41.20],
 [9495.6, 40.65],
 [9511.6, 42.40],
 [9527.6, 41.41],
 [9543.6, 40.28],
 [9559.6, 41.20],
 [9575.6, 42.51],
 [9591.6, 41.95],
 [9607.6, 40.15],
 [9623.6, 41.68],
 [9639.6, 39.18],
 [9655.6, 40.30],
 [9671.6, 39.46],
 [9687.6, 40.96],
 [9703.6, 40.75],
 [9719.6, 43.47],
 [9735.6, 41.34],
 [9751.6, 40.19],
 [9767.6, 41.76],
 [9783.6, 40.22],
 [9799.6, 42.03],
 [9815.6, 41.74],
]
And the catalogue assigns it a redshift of 0.00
